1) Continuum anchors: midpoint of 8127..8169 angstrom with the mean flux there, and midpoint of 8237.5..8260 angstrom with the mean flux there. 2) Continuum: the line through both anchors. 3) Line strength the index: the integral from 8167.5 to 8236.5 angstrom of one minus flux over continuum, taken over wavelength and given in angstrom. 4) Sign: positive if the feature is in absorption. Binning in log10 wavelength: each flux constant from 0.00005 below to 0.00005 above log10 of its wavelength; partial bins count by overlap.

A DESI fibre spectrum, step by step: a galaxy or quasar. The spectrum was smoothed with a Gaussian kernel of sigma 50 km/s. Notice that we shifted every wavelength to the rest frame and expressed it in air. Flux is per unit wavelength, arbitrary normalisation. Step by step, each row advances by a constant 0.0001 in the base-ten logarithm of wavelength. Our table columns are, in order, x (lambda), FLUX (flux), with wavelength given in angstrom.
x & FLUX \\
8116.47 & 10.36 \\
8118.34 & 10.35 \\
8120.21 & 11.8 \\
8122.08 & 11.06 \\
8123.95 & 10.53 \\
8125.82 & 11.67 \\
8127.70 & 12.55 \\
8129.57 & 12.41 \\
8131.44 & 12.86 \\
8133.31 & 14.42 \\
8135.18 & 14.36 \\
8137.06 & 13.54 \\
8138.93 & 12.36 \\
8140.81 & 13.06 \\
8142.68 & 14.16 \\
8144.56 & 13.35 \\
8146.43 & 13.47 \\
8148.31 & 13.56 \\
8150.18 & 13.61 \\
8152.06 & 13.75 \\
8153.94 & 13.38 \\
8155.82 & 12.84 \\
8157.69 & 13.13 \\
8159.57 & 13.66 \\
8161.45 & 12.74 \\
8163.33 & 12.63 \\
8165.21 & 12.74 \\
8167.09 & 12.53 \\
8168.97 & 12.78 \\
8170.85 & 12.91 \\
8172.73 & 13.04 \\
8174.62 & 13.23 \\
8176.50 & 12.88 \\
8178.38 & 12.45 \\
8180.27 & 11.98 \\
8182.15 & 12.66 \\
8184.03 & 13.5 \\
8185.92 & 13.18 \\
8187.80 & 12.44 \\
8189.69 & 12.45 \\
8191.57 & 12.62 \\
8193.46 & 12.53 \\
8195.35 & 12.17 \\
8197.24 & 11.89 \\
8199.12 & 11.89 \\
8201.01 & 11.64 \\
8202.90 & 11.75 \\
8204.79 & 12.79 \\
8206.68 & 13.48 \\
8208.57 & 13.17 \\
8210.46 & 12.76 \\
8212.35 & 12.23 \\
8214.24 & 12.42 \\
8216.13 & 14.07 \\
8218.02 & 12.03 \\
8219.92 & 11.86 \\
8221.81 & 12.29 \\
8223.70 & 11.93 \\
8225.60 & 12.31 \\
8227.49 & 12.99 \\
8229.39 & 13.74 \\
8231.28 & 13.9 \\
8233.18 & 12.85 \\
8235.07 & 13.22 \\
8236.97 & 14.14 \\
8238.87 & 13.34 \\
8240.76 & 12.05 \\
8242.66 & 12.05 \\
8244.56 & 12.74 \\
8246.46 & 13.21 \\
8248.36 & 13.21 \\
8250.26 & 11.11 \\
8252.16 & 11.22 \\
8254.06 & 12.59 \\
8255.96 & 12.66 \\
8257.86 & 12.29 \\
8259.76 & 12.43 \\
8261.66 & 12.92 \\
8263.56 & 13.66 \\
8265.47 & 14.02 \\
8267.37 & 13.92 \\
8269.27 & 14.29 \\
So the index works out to 0.7 angstrom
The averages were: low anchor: 13.2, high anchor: 12.4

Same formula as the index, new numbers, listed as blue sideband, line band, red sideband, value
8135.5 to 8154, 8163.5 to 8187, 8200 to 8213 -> 0.3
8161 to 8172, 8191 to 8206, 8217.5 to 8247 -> 0.7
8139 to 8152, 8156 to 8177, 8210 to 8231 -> 0.5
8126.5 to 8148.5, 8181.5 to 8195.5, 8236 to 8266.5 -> 0.4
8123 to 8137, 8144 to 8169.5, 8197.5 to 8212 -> -1.1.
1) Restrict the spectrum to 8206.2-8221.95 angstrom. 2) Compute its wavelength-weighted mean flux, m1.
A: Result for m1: 12.7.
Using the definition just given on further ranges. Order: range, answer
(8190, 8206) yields 12.2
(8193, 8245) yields 12.7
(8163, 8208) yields 12.6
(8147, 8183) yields 13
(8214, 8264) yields 12.7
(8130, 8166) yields 13.3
